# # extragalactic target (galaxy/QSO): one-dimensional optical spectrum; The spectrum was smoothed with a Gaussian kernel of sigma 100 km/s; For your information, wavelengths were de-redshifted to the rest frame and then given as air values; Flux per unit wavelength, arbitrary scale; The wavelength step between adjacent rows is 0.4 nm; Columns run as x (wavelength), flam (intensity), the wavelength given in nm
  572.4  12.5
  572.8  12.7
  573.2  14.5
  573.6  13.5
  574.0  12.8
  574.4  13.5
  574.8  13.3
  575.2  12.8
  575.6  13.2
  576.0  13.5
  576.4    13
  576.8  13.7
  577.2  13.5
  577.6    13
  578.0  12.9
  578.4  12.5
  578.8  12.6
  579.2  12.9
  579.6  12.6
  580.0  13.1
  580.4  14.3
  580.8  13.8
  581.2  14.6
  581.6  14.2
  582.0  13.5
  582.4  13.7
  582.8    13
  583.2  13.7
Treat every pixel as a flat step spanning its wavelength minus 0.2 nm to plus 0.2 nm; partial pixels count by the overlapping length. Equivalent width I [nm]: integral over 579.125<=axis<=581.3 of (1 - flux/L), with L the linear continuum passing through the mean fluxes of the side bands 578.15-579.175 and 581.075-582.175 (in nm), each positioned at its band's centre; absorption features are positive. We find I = -0.02 nm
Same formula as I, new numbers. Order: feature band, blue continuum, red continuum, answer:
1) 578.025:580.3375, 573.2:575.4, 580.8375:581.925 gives 0.18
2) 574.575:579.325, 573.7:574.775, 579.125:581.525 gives 0.11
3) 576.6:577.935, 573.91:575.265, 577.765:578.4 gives -0.05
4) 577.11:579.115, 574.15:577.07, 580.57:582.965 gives 0.09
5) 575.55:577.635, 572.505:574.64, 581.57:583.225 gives 0.01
